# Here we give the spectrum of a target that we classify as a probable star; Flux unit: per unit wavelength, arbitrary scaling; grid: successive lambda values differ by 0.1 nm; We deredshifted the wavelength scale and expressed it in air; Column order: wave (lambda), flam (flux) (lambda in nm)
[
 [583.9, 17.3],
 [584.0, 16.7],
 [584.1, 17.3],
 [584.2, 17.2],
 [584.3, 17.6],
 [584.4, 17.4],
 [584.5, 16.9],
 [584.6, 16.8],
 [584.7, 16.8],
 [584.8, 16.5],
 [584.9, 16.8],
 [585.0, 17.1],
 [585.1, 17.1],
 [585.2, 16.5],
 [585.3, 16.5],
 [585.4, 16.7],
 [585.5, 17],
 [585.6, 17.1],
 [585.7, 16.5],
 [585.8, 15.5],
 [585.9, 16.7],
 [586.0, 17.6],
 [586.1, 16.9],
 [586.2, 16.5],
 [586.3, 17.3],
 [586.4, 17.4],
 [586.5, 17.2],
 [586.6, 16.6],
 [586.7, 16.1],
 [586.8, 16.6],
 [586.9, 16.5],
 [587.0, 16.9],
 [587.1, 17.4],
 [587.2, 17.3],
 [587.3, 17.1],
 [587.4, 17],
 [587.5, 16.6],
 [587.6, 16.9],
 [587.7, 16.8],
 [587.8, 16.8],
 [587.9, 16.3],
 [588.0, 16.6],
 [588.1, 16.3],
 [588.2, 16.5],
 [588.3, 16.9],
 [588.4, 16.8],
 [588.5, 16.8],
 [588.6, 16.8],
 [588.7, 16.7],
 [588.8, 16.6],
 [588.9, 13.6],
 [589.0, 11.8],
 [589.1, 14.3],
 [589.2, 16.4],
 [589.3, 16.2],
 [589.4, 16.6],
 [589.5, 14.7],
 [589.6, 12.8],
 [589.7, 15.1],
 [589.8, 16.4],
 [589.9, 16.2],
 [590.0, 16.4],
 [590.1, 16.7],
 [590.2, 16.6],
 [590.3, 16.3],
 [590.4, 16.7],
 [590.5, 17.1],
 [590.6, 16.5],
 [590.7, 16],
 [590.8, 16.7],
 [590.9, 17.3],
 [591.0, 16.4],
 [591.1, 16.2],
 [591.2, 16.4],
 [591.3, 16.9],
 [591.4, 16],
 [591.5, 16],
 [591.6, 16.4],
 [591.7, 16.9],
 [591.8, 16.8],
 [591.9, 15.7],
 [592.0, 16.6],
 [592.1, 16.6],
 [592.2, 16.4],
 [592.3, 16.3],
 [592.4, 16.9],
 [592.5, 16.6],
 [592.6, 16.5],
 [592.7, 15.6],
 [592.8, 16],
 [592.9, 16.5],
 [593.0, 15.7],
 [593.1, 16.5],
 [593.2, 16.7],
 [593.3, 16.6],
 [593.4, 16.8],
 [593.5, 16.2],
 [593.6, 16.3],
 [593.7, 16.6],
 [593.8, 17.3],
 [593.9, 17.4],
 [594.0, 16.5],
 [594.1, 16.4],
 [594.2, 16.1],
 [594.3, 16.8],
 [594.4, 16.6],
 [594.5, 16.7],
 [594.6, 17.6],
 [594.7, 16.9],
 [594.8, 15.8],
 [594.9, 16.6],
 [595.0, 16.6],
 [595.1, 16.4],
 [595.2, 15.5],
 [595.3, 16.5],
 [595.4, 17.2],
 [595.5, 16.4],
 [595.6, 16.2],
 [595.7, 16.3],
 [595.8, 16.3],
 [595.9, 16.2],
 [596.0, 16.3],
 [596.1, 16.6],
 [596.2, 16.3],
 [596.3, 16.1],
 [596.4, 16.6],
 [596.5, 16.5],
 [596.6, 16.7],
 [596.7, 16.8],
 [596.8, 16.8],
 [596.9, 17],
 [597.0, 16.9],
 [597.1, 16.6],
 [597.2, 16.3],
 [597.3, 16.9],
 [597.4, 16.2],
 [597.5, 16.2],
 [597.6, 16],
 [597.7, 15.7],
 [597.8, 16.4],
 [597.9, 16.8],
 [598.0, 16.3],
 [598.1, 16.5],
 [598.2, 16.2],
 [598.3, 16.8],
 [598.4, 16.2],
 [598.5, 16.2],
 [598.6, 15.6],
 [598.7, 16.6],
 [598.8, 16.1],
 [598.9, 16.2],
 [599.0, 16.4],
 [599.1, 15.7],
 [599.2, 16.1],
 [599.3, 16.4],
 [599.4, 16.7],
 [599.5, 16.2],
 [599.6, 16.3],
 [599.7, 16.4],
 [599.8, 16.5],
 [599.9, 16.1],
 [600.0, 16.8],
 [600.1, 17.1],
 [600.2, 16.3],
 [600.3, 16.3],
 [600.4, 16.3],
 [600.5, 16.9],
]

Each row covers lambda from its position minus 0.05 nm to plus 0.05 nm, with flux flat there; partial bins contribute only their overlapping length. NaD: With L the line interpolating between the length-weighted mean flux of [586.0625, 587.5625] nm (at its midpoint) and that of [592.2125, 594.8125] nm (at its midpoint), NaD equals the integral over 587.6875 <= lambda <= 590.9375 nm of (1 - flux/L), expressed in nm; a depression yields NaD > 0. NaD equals 0.14 nm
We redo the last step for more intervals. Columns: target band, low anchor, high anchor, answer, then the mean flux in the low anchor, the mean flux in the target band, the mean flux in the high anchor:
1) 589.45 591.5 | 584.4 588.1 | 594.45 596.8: 0.061 nm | 16.8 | 16.2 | 16.5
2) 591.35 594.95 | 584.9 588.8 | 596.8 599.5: 0.010 nm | 16.8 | 16.5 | 16.4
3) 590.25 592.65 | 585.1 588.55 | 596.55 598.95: 0.017 nm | 16.8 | 16.5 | 16.4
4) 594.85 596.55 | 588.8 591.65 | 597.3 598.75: -0.023 nm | 15.9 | 16.4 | 16.3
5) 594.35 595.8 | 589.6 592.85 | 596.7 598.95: -0.012 nm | 16.4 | 16.5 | 16.4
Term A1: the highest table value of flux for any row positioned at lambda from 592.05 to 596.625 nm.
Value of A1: 17.6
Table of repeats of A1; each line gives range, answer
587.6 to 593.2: 17.3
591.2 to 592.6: 16.9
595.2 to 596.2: 17.2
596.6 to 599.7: 17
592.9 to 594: 17.4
